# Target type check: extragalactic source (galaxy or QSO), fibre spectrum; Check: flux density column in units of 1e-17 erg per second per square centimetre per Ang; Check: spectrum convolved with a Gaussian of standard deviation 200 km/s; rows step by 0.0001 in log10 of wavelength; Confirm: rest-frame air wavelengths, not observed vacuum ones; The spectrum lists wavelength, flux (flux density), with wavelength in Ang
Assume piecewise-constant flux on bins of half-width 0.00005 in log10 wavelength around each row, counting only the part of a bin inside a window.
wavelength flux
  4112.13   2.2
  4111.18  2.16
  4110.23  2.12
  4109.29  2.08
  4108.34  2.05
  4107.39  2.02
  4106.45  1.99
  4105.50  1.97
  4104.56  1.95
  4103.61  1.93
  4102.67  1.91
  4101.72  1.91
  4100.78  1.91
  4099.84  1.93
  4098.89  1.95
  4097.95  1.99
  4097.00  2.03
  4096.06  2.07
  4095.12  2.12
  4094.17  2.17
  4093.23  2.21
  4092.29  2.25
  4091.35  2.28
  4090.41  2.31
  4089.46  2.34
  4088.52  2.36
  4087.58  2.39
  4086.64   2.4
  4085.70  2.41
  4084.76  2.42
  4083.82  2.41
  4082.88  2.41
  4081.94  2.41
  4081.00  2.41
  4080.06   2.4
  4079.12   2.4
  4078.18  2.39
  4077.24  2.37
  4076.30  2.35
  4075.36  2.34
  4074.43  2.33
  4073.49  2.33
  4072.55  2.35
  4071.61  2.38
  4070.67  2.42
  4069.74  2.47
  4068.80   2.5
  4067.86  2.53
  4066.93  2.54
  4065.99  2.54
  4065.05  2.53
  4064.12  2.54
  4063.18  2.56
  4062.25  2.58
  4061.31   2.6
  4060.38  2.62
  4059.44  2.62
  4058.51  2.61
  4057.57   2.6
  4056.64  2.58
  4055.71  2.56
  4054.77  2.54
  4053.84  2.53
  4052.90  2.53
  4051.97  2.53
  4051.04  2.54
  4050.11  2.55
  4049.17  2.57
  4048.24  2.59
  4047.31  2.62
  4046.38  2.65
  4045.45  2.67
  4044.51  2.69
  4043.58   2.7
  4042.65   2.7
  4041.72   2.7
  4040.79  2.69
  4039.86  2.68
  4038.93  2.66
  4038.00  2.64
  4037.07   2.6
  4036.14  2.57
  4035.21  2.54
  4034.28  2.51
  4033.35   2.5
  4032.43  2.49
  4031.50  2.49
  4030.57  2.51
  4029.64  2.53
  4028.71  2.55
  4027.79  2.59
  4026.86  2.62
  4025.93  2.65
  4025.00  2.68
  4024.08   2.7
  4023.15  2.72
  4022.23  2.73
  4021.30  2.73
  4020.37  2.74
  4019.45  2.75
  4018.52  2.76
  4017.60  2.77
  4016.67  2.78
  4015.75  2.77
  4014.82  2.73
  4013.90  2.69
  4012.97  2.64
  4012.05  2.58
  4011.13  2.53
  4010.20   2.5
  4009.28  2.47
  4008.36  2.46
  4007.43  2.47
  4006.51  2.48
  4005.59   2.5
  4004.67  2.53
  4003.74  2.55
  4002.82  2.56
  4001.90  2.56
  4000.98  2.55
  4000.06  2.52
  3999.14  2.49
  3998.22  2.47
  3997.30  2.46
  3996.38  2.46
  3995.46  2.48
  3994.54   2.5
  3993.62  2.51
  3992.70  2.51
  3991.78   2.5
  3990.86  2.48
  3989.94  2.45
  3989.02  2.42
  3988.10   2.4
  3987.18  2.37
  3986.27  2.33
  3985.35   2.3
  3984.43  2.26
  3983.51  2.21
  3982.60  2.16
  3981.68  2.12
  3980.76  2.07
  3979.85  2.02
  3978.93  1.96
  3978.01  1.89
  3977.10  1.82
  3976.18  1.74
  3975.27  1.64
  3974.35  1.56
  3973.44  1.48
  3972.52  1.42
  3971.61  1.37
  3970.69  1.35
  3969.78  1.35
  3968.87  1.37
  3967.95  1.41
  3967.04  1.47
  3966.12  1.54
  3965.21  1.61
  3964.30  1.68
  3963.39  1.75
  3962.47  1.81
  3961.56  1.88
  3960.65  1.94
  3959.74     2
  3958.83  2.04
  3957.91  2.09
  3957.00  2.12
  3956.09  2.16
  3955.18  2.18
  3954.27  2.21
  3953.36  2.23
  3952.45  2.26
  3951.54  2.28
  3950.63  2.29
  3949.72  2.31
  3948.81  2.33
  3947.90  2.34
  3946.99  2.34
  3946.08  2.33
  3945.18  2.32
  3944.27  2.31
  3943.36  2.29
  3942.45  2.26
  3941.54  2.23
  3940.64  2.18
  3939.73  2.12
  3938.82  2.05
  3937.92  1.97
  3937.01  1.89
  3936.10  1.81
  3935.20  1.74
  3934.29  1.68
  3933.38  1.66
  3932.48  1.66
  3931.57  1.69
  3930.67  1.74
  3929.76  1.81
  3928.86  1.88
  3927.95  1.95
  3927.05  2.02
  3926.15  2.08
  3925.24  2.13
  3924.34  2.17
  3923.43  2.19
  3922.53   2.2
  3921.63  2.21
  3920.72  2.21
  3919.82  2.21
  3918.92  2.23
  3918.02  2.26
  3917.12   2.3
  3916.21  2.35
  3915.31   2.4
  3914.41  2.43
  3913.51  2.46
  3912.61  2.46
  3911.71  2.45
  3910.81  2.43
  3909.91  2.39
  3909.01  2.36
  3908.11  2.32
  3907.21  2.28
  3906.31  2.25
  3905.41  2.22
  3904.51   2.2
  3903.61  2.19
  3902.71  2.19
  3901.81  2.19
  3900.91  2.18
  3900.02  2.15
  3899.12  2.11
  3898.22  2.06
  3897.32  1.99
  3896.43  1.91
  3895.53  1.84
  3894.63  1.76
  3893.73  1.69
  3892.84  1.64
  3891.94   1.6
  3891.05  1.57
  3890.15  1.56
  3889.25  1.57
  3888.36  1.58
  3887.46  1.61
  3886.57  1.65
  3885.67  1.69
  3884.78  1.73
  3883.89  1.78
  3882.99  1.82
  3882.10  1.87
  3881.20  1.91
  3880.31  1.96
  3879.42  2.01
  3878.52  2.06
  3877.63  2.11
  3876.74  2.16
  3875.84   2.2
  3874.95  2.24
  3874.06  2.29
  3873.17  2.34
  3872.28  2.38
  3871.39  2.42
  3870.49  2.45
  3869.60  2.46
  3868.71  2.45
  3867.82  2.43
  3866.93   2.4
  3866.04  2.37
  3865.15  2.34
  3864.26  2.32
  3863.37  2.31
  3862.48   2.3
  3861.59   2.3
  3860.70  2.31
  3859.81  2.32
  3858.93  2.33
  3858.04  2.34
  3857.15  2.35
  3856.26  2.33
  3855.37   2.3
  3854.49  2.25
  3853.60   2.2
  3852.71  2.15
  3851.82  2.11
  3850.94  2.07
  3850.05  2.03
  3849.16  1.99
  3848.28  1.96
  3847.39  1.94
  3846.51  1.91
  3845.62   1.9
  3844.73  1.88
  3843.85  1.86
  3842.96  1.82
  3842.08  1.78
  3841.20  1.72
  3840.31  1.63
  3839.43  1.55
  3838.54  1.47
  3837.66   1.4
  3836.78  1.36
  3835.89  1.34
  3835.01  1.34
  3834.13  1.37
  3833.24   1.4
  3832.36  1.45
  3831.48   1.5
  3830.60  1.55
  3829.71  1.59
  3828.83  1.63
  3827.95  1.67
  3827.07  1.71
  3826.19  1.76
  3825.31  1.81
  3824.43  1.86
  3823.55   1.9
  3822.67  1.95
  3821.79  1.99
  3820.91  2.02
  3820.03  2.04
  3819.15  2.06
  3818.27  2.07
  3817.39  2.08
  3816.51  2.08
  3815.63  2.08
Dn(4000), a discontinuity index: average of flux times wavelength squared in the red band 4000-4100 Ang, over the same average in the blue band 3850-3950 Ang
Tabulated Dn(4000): 1.28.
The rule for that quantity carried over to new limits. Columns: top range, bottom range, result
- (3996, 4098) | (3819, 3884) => 1.40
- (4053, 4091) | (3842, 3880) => 1.24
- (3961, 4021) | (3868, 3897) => 1.20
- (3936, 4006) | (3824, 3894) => 1.16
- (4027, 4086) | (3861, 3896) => 1.36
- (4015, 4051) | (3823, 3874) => 1.47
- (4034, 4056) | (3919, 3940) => 1.41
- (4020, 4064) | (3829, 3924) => 1.39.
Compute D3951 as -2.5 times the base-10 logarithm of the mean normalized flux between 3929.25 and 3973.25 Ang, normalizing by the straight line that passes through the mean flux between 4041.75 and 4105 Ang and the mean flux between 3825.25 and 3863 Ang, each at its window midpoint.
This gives 0.095 mag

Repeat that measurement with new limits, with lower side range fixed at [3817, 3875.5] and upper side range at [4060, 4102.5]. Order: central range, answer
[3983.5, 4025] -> -0.15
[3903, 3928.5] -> -0.09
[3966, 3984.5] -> 0.26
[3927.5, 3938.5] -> 0.18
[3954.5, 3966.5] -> 0.13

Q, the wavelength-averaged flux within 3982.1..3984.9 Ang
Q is 2.21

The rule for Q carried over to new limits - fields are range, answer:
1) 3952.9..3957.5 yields 2.18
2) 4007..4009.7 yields 2.46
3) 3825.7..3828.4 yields 1.72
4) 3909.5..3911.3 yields 2.41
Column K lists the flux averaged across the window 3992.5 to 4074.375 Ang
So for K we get 2.58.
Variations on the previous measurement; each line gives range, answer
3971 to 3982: 1.75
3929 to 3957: 2.09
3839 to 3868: 2.11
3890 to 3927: 2.15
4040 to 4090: 2.51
